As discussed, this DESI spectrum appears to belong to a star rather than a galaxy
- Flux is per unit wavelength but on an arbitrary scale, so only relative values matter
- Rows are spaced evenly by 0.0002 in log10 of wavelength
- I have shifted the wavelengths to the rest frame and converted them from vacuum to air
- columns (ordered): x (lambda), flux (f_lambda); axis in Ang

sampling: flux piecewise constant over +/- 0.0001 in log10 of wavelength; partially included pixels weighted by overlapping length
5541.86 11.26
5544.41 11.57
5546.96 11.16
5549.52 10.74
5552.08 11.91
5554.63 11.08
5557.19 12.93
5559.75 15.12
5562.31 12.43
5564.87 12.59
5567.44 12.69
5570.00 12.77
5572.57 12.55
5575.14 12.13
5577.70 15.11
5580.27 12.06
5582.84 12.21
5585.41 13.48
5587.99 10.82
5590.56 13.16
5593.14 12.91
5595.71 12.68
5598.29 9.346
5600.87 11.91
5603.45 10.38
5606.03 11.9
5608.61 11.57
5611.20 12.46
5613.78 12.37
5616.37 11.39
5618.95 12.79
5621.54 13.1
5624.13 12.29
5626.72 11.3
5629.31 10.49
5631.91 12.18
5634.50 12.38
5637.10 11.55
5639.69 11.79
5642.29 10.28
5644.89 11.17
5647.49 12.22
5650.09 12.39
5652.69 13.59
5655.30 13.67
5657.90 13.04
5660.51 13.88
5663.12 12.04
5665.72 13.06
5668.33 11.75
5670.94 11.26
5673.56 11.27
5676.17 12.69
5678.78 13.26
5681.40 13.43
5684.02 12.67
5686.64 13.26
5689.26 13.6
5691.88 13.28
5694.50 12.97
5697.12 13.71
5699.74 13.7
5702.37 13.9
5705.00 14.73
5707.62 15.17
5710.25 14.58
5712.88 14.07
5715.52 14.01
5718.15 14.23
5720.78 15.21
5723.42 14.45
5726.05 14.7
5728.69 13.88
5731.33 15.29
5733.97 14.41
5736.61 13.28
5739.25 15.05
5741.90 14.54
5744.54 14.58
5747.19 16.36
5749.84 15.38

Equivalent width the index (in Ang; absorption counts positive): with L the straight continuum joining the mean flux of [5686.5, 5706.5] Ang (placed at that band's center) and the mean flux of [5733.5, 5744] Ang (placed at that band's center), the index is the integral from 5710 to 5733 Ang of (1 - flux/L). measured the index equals -0.7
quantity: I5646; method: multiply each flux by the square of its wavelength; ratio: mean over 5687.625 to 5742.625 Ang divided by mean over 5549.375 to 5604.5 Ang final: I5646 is 1.21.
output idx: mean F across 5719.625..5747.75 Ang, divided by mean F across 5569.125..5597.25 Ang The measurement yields 1.16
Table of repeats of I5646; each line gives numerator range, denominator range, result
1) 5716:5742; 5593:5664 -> 1.25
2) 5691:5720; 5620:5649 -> 1.23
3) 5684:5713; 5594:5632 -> 1.22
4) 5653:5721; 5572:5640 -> 1.14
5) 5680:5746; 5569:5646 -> 1.22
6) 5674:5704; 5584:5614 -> 1.15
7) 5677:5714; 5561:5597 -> 1.13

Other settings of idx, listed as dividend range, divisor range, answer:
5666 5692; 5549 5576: 1.01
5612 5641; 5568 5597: 0.94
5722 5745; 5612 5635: 1.20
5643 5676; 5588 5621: 1.04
